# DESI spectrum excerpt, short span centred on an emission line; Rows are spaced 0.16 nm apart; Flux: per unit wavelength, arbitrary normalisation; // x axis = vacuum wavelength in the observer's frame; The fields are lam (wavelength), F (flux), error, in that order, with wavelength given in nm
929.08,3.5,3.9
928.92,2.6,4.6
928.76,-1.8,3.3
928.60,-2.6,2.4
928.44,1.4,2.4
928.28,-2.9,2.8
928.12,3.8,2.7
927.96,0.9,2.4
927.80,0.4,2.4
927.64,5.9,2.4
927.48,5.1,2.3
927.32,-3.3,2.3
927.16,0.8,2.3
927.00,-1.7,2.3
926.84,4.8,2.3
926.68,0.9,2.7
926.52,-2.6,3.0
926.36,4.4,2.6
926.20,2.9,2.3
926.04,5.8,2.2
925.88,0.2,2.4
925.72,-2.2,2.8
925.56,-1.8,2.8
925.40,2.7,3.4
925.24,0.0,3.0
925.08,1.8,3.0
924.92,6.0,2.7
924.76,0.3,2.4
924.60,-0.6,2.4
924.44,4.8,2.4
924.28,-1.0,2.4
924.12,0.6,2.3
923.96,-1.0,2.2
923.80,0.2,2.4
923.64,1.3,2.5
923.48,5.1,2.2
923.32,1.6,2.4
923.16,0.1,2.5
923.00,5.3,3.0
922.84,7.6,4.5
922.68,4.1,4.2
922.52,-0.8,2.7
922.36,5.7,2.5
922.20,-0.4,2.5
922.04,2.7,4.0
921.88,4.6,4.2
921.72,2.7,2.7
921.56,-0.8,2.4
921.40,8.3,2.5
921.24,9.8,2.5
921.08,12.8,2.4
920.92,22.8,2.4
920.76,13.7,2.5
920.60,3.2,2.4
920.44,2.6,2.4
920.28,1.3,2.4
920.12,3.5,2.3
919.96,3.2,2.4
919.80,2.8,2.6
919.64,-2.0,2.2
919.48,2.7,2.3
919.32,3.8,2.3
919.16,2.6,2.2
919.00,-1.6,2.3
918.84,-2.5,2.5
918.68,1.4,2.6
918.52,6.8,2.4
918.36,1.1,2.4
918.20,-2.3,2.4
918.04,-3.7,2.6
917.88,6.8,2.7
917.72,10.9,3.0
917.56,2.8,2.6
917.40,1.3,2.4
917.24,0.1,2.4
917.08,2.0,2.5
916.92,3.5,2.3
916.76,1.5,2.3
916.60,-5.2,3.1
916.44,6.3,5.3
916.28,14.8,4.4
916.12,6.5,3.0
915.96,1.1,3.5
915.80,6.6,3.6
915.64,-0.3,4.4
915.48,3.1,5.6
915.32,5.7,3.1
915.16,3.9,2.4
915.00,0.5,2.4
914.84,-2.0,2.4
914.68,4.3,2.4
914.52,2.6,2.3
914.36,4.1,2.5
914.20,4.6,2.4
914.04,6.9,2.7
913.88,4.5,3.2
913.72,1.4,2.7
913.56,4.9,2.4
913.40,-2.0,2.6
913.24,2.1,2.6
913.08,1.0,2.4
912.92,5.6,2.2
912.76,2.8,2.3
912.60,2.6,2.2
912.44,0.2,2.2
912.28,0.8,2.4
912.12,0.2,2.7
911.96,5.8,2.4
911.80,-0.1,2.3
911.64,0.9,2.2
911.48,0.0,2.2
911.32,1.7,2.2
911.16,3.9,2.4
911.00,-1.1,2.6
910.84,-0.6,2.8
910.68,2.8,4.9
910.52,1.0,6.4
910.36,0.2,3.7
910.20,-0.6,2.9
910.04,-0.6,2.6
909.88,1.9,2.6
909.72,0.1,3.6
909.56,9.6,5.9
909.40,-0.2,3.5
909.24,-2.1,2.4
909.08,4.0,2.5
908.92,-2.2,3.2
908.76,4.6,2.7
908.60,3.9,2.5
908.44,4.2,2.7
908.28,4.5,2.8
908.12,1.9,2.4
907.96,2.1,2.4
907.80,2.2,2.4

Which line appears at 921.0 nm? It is H-beta 4861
